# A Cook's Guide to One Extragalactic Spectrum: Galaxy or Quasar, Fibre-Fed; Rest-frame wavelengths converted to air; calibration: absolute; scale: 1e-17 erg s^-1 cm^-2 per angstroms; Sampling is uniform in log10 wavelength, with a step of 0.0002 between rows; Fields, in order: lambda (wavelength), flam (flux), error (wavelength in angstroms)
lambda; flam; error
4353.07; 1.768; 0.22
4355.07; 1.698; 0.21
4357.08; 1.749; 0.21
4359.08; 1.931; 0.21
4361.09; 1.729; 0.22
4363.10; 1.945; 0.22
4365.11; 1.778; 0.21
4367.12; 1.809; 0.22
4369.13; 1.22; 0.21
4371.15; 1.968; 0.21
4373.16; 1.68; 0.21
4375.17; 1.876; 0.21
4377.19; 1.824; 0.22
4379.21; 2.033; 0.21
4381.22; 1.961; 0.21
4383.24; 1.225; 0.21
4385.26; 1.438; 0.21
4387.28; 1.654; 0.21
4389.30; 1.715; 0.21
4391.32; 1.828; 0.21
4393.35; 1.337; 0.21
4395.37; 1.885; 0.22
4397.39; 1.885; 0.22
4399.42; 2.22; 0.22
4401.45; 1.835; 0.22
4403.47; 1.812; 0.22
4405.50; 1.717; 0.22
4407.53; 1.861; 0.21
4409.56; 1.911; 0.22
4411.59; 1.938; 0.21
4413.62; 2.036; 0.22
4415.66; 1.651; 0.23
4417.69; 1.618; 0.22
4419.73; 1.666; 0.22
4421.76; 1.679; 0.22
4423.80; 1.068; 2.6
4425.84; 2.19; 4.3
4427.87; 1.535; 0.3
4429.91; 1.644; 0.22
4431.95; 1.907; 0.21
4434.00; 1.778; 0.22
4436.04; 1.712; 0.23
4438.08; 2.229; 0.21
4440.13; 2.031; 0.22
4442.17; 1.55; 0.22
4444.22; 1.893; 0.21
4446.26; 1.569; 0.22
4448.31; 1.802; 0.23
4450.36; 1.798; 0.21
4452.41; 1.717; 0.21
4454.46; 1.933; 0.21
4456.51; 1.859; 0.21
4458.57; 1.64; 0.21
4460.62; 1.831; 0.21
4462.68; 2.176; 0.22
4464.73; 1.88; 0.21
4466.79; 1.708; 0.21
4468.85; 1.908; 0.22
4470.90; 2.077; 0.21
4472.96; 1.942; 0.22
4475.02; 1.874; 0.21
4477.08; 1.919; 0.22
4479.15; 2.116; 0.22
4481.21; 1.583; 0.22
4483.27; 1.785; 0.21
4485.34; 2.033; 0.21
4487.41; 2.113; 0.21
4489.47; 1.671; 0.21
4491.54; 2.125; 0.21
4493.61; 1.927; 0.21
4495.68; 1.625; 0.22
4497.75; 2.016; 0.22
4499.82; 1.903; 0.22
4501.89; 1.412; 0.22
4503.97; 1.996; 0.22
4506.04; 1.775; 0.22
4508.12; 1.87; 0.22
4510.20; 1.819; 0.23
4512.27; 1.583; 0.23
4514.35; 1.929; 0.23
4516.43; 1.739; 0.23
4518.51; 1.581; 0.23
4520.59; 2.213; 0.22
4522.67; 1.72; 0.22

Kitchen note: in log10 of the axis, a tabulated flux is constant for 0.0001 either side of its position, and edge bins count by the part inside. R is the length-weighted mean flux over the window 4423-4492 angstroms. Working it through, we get 1.84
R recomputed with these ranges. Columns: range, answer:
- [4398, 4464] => 1.81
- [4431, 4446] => 1.86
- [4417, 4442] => 1.75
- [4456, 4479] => 1.9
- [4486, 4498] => 1.91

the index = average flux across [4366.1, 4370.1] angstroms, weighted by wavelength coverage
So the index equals 1.52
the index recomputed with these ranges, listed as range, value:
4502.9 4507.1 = 1.88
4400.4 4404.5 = 1.83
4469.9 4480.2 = 1.98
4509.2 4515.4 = 1.78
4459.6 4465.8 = 1.96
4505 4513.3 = 1.76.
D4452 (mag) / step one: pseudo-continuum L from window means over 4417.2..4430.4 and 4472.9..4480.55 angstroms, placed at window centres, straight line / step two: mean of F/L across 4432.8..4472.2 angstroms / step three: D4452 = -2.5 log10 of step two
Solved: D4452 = -0.03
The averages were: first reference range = 1.63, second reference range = 1.95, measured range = 1.85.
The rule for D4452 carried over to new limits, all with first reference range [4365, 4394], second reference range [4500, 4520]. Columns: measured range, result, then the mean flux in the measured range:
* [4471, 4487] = -0.10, 1.91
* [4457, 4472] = -0.09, 1.89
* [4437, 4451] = -0.07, 1.84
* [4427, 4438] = -0.03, 1.76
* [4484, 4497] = -0.10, 1.91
